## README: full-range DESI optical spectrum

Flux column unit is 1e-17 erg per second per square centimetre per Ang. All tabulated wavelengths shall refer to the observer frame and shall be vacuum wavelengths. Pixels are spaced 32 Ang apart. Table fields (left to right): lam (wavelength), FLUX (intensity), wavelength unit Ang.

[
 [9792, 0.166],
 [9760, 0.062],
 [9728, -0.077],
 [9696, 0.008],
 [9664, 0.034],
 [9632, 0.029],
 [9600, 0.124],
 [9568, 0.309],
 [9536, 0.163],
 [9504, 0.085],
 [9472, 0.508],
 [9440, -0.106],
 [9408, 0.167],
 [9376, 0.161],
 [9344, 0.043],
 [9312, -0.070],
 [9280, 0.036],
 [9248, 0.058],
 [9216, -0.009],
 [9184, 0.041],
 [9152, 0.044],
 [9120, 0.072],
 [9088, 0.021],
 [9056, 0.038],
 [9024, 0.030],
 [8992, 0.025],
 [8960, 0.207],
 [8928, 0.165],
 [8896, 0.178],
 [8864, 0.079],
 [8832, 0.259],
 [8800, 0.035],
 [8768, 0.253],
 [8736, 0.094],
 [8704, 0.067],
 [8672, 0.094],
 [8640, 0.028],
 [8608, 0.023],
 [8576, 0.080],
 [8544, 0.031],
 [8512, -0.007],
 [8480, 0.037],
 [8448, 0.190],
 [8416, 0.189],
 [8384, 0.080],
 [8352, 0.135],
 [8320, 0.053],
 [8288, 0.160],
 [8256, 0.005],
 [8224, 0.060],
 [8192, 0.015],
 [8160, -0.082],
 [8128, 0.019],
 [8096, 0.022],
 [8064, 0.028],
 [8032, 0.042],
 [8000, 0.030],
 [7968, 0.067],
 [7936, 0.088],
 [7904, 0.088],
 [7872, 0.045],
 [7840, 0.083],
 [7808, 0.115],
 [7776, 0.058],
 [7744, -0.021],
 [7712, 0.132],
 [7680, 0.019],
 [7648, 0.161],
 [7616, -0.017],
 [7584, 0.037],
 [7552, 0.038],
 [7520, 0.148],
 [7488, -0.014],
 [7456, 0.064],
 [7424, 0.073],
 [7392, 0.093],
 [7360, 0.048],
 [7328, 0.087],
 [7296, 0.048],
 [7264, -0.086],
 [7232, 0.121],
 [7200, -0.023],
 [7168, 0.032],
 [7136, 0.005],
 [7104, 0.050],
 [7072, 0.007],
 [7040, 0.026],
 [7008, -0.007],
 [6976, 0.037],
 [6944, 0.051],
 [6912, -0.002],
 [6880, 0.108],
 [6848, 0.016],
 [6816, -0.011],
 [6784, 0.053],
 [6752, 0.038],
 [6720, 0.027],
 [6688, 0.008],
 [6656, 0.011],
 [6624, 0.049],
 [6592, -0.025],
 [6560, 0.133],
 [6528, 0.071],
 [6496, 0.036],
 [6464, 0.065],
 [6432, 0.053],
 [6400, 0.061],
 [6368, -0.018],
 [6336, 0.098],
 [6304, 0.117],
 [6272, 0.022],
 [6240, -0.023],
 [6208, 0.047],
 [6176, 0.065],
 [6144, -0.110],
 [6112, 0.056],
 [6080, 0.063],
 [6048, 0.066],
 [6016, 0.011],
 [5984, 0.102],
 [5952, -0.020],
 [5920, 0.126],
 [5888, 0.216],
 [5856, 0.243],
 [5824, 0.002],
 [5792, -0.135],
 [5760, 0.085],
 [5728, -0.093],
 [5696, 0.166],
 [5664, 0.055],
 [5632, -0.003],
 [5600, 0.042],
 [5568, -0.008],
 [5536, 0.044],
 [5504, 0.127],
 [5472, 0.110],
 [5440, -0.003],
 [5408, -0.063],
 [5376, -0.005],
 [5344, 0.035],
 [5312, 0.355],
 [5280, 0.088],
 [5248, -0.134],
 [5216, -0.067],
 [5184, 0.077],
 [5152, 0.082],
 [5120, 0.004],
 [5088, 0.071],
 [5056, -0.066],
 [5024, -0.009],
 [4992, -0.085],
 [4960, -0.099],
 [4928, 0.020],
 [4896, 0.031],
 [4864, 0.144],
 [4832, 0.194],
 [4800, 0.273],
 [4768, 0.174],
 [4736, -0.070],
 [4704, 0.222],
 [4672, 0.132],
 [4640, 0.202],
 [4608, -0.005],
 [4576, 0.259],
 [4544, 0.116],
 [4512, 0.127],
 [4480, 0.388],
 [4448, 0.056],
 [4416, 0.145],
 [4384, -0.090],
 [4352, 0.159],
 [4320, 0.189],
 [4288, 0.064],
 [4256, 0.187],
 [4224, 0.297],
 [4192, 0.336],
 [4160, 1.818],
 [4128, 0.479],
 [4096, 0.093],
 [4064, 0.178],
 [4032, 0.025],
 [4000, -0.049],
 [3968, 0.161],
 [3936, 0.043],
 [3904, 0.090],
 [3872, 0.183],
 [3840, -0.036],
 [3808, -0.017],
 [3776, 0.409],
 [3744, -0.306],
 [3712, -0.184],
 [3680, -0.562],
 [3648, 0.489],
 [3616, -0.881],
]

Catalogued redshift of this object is 2.424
